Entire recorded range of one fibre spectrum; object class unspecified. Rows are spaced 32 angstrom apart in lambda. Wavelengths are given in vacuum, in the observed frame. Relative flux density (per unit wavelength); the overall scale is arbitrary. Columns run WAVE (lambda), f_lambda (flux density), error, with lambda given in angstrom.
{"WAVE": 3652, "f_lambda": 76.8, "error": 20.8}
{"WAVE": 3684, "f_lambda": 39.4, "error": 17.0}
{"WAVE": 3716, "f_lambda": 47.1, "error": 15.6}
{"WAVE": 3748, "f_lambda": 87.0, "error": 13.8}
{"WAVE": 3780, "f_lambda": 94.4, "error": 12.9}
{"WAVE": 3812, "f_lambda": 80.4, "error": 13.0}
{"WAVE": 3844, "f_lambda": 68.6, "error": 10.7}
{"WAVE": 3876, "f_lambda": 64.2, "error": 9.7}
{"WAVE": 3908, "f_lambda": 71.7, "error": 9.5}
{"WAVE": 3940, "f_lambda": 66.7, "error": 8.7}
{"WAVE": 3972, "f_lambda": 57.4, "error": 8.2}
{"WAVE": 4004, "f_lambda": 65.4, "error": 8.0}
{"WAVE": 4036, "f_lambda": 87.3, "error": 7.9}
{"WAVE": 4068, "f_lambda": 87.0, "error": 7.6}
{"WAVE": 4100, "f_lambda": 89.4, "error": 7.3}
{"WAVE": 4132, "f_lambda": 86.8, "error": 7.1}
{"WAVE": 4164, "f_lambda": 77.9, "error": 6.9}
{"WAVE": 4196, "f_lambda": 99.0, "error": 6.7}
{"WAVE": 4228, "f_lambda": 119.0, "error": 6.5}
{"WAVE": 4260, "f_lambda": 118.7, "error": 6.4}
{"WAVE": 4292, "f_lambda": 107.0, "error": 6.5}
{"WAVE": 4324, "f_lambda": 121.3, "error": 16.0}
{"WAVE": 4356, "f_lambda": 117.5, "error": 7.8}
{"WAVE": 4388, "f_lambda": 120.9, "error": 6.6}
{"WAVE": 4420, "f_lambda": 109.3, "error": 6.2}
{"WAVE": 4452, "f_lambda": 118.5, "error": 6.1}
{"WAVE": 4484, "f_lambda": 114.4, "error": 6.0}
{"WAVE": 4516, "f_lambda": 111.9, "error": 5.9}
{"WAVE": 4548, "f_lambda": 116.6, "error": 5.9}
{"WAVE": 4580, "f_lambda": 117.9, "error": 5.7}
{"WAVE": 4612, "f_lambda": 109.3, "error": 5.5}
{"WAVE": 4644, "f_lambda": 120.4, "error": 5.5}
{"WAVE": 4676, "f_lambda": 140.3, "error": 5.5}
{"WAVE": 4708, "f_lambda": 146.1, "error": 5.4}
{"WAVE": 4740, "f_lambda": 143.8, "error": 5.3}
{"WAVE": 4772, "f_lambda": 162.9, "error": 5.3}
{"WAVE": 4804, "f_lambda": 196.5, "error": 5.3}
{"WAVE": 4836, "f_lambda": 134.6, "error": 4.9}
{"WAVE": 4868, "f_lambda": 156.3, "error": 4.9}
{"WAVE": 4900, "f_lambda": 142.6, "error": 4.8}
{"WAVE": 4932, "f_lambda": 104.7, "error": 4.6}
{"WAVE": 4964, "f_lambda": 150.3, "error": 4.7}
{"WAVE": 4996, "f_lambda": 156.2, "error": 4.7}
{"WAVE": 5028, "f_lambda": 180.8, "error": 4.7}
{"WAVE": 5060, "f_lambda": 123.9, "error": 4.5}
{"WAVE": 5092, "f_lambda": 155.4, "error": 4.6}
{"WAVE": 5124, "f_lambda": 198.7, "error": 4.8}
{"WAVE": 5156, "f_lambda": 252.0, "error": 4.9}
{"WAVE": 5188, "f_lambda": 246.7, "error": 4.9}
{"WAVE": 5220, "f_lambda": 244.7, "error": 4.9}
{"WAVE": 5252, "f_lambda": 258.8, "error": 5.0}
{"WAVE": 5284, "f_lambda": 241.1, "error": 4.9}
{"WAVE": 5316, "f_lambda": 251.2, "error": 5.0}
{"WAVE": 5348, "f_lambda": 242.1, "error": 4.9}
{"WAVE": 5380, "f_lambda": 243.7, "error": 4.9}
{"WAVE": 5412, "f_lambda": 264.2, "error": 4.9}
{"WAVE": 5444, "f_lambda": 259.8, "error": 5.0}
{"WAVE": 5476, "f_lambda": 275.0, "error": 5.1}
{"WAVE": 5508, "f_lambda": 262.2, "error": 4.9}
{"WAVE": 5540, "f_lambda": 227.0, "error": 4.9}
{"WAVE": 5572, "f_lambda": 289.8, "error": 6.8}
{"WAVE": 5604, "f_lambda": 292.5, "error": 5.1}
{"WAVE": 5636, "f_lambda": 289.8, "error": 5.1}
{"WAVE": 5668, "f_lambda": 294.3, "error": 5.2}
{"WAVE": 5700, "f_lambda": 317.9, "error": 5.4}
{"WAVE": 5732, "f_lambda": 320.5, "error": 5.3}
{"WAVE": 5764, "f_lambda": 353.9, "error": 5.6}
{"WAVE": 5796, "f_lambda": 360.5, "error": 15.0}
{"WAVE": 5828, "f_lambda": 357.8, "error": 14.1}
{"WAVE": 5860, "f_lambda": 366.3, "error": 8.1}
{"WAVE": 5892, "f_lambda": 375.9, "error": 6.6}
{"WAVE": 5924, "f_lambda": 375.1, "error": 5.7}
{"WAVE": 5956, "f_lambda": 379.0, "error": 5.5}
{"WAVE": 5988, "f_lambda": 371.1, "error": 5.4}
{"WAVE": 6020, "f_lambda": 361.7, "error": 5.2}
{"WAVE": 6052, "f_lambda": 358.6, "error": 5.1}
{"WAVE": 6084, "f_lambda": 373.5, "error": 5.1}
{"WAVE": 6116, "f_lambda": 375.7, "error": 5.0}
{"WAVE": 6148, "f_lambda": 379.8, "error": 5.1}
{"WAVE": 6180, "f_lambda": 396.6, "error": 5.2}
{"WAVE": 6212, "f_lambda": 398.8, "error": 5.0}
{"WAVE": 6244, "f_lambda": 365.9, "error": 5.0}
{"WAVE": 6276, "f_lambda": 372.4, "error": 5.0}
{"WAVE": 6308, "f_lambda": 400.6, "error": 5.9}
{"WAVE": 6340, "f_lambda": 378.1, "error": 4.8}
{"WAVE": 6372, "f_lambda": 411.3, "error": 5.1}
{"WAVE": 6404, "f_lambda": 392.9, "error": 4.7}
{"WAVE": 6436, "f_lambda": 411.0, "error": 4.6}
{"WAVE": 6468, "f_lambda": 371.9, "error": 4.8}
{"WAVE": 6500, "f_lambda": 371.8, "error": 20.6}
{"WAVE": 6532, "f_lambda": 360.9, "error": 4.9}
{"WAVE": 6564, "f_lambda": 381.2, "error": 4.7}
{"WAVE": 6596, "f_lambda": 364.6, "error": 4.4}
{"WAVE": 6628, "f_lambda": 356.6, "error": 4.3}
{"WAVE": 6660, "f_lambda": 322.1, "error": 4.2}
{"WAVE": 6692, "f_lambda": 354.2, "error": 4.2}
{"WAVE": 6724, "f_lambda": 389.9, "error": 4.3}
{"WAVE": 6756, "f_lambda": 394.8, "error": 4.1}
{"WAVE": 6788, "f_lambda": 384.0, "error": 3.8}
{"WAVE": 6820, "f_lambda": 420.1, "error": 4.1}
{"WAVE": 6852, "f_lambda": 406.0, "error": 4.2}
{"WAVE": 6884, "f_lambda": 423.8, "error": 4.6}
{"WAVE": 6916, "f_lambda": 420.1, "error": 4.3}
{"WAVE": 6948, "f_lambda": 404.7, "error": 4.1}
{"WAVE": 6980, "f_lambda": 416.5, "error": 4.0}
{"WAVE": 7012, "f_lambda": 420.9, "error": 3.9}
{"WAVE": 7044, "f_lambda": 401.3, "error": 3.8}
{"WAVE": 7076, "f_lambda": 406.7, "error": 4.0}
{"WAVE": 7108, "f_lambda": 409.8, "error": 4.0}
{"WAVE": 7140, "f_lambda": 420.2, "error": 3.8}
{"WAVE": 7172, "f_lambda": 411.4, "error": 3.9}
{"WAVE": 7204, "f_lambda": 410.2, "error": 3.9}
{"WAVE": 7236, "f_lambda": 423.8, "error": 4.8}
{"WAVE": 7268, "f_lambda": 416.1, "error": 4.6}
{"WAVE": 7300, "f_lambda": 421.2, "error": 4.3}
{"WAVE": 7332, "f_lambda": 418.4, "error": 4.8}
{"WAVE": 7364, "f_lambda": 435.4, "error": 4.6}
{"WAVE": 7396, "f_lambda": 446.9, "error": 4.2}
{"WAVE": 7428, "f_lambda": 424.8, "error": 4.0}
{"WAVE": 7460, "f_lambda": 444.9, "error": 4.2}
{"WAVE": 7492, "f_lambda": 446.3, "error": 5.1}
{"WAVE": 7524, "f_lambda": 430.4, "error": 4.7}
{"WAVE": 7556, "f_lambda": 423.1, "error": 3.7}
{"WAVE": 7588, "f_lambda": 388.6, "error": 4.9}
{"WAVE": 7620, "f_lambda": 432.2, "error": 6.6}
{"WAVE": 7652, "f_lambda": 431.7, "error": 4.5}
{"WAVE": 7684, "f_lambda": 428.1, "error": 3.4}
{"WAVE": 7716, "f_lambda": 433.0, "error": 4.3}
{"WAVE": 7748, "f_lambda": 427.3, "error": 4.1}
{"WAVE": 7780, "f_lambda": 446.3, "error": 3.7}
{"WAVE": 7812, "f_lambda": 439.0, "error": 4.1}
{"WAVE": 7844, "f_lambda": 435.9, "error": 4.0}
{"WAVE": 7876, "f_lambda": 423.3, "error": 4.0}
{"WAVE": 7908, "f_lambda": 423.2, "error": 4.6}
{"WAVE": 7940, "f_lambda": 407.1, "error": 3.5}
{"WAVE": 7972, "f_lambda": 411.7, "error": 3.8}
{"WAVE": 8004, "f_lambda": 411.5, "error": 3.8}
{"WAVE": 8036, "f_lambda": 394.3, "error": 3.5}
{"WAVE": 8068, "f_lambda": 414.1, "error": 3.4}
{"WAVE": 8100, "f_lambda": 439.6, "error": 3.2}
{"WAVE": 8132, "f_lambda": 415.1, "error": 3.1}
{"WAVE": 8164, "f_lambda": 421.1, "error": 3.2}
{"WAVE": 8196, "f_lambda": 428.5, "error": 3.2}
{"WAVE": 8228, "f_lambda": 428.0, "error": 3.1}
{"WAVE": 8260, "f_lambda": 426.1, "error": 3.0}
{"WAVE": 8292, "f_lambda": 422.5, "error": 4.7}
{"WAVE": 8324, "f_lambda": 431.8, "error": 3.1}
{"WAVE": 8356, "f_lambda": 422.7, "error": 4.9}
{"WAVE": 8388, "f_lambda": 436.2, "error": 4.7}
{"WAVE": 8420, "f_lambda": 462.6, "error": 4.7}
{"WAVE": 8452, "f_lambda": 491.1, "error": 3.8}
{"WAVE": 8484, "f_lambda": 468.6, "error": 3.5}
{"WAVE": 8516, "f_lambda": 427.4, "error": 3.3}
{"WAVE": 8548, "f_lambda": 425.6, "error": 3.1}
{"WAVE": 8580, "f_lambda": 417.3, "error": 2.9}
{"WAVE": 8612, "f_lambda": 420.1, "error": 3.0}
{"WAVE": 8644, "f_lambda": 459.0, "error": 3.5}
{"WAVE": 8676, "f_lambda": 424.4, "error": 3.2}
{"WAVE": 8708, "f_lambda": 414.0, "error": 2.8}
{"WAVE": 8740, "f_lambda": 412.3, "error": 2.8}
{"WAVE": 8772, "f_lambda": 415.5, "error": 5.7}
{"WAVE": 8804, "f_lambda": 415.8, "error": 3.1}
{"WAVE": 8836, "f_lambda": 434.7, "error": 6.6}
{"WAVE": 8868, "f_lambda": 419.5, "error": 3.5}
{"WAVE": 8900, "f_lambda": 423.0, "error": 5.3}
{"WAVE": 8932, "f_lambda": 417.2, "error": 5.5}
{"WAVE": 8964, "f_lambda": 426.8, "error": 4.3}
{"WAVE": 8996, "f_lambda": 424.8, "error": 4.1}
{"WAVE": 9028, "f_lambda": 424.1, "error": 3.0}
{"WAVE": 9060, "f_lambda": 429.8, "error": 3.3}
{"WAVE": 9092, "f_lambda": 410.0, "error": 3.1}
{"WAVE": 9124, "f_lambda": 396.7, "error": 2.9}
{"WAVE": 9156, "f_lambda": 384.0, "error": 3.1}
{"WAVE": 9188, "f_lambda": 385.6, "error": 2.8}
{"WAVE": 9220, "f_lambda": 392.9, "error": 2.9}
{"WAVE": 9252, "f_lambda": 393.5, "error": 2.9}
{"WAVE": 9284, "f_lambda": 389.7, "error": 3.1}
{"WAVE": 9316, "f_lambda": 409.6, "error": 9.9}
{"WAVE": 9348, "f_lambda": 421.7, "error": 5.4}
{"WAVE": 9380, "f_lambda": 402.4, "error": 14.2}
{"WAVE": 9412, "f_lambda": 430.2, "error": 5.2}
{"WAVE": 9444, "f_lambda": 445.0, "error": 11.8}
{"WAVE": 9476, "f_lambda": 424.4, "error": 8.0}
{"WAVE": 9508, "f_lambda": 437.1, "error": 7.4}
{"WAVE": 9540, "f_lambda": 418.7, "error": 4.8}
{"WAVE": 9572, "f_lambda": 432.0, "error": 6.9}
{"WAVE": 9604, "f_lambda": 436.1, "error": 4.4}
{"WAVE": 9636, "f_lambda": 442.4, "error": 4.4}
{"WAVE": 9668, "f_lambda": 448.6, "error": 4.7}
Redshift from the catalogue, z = 0.286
